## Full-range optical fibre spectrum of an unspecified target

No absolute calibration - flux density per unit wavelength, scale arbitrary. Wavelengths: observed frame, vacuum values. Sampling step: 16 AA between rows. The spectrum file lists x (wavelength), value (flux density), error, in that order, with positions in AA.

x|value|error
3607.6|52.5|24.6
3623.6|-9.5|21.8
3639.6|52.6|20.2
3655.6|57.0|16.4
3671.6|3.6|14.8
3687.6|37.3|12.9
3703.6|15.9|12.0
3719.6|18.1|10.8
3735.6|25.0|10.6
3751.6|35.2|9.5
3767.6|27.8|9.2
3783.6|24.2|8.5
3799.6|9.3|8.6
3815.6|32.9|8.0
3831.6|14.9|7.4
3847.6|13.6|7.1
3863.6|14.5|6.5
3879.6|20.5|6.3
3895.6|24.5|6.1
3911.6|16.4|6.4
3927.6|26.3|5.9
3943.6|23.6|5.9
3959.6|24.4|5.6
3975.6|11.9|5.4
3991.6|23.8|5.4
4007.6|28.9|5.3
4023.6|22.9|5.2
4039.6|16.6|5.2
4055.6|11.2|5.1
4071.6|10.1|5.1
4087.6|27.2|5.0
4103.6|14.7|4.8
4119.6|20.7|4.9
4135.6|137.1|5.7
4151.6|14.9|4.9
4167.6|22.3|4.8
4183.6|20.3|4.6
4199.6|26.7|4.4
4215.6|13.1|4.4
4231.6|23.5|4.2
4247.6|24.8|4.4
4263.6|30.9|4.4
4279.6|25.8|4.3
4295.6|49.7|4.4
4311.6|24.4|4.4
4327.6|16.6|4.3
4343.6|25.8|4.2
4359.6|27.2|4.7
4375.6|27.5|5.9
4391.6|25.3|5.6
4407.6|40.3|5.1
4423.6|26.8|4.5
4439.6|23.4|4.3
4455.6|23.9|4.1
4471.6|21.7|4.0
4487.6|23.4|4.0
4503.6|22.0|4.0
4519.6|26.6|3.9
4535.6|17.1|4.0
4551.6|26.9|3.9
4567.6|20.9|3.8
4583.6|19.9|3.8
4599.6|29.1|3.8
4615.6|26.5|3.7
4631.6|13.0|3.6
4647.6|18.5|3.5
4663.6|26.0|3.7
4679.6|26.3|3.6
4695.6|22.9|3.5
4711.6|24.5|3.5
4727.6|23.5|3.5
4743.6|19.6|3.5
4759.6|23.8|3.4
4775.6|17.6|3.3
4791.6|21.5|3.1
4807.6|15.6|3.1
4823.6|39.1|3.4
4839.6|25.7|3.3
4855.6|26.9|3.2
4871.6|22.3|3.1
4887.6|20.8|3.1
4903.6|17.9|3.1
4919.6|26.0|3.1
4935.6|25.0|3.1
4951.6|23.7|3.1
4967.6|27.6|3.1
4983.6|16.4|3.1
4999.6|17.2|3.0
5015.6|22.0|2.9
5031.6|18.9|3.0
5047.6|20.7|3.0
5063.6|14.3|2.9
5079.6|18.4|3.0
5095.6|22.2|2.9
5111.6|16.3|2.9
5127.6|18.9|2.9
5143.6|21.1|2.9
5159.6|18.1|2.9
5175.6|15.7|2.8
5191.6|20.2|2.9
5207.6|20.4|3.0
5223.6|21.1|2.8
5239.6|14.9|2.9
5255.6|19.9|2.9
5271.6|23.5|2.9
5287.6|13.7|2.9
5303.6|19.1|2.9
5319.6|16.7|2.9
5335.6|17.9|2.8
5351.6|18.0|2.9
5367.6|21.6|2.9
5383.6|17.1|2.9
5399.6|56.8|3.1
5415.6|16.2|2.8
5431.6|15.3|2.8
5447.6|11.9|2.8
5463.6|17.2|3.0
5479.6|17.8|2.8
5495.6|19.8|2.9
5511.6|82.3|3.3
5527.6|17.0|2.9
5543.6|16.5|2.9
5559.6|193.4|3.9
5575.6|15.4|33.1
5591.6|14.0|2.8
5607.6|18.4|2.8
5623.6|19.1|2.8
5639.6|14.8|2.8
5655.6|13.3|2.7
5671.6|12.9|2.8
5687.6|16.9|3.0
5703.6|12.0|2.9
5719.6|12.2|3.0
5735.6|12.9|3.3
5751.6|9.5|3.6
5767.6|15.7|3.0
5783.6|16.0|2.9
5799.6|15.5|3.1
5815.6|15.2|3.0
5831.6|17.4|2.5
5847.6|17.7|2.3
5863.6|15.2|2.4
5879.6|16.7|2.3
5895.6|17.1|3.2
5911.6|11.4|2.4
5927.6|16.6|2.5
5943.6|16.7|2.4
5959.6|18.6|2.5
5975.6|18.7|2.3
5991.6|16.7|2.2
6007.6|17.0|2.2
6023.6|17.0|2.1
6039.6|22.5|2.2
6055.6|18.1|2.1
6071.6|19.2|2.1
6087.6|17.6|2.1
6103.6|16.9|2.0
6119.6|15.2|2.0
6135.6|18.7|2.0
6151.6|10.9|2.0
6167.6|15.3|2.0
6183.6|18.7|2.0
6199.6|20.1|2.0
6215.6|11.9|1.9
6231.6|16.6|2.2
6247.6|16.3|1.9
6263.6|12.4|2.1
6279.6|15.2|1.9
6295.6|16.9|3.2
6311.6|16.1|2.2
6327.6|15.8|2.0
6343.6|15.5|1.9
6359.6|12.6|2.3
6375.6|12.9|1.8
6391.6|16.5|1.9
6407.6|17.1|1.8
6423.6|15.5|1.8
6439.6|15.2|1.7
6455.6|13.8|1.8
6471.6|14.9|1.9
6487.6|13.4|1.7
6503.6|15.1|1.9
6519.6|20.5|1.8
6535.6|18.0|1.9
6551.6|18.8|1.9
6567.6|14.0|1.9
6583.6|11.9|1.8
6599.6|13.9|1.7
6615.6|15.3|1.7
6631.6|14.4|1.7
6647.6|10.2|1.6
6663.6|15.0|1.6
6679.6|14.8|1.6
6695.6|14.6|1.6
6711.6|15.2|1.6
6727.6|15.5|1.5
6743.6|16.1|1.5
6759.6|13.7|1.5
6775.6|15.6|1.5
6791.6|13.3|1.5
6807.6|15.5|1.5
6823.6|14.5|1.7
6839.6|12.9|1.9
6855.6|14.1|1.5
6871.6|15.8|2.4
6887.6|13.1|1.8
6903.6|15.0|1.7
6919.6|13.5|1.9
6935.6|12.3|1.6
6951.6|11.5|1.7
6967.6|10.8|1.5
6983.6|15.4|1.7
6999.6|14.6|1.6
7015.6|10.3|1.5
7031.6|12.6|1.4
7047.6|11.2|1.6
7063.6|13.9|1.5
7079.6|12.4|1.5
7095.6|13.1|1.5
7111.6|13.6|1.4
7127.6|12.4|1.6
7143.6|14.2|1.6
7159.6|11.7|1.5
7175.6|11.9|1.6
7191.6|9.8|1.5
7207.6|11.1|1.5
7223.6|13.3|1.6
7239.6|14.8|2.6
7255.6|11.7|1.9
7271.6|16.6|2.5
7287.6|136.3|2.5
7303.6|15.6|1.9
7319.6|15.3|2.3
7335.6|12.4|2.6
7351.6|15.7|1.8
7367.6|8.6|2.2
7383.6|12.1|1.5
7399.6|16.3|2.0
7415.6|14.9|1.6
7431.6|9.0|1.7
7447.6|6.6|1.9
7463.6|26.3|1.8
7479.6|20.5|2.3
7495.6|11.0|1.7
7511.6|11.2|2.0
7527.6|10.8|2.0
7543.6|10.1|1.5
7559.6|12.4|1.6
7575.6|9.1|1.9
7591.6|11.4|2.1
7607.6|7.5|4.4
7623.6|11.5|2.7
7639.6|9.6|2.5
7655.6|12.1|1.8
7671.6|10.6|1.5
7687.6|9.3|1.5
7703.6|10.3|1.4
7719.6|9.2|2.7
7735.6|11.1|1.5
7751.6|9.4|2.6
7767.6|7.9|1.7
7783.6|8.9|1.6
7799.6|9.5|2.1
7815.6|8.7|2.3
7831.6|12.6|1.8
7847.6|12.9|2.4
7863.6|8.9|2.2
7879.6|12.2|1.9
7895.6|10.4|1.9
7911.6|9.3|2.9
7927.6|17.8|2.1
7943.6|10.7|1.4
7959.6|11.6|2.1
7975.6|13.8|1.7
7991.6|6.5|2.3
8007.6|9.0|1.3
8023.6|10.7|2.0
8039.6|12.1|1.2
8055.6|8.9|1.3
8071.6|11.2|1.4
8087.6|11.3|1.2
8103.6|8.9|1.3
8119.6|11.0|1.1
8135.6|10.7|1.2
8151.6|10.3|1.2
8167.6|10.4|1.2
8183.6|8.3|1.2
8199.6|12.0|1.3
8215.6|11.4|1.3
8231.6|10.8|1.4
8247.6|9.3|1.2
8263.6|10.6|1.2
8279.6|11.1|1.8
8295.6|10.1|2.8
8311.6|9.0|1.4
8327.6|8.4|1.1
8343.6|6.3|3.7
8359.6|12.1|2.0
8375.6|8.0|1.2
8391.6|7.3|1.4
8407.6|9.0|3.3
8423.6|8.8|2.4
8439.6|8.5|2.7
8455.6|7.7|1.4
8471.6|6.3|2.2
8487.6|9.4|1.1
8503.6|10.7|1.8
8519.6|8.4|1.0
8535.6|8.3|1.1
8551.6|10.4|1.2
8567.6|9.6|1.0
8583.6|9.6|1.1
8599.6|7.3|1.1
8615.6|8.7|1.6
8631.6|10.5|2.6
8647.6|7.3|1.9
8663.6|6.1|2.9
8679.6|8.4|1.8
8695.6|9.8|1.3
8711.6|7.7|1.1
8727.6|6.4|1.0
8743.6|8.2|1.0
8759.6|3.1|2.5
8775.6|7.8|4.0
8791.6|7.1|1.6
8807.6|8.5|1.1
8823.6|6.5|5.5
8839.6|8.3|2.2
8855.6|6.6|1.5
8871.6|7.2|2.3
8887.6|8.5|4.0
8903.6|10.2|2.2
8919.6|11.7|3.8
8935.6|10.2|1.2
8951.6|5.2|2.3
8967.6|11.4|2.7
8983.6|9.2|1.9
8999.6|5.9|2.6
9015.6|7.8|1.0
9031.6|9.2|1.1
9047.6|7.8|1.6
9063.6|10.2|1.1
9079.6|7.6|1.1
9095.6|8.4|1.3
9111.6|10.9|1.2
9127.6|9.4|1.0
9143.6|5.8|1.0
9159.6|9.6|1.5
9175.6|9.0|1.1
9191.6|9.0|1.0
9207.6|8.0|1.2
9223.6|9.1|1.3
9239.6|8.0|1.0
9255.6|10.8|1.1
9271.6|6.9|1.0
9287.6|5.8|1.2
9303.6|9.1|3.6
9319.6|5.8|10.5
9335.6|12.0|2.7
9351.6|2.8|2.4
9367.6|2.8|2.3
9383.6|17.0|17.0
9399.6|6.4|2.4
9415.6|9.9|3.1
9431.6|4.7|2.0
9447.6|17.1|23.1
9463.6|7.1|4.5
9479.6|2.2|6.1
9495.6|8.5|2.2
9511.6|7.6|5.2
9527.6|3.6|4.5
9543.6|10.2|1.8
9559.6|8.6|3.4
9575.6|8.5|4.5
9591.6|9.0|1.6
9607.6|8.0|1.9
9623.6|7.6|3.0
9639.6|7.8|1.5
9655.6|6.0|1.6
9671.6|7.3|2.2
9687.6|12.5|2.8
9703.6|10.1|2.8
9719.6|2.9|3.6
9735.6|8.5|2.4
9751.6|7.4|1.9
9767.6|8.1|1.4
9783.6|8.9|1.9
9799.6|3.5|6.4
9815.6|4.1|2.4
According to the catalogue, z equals 0.110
